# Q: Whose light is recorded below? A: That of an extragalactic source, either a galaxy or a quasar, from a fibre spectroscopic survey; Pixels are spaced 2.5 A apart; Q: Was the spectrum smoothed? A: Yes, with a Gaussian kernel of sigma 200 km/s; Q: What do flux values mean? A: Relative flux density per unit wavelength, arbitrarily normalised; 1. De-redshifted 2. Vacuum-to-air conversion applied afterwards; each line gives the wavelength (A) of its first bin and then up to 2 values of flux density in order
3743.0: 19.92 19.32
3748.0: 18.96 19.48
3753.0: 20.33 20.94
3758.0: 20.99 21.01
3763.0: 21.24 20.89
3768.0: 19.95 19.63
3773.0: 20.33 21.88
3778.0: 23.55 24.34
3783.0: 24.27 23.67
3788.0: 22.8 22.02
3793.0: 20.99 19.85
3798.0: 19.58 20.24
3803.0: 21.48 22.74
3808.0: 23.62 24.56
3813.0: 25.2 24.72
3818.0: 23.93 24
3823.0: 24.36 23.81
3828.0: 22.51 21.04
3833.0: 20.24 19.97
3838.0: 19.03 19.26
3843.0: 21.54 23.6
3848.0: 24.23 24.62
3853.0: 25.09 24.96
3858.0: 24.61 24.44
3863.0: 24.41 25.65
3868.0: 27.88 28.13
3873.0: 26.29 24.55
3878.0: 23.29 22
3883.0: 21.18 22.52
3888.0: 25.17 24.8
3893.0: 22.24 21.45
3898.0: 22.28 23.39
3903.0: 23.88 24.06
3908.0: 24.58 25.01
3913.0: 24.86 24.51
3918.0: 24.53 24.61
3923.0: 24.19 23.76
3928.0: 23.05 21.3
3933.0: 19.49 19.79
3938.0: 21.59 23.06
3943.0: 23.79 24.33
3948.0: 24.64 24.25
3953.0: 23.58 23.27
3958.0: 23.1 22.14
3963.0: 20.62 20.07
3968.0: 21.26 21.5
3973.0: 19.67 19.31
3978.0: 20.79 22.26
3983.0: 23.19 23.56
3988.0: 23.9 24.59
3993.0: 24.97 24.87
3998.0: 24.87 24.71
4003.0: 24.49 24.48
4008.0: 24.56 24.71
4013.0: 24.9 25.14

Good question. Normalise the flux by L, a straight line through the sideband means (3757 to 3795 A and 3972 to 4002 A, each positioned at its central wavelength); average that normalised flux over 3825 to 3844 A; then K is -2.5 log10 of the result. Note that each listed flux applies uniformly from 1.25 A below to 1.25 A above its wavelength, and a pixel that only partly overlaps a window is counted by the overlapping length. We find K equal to 0.07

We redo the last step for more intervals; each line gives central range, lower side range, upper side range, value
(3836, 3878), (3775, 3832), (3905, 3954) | -0.049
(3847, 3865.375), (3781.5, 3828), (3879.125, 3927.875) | -0.065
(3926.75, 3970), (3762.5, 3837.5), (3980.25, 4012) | 0.071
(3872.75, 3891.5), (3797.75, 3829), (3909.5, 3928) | 0.019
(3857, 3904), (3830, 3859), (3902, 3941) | -0.062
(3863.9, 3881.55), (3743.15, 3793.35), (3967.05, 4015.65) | -0.144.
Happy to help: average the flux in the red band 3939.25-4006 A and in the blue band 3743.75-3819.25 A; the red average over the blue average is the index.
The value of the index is 1.06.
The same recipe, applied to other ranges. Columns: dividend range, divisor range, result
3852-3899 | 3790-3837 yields 1.09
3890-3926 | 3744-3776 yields 1.17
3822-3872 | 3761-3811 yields 1.08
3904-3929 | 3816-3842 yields 1.11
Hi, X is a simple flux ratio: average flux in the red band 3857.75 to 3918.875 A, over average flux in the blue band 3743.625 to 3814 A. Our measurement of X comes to 1.12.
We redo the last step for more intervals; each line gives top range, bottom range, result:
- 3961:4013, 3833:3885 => 0.97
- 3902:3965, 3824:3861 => 1.03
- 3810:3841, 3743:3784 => 1.07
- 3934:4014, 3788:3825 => 1.01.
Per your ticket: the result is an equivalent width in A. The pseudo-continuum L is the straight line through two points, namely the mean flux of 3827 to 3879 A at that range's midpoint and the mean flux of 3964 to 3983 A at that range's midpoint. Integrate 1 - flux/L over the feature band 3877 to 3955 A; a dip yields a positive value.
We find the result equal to -3.92 A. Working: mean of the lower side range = 23.6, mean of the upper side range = 20.9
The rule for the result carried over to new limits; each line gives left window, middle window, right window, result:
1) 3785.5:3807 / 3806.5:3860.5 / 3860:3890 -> -0.5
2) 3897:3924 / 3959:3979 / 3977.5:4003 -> 2.7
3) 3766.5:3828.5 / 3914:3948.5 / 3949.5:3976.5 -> -1.8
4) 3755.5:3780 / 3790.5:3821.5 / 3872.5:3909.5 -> -1.0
